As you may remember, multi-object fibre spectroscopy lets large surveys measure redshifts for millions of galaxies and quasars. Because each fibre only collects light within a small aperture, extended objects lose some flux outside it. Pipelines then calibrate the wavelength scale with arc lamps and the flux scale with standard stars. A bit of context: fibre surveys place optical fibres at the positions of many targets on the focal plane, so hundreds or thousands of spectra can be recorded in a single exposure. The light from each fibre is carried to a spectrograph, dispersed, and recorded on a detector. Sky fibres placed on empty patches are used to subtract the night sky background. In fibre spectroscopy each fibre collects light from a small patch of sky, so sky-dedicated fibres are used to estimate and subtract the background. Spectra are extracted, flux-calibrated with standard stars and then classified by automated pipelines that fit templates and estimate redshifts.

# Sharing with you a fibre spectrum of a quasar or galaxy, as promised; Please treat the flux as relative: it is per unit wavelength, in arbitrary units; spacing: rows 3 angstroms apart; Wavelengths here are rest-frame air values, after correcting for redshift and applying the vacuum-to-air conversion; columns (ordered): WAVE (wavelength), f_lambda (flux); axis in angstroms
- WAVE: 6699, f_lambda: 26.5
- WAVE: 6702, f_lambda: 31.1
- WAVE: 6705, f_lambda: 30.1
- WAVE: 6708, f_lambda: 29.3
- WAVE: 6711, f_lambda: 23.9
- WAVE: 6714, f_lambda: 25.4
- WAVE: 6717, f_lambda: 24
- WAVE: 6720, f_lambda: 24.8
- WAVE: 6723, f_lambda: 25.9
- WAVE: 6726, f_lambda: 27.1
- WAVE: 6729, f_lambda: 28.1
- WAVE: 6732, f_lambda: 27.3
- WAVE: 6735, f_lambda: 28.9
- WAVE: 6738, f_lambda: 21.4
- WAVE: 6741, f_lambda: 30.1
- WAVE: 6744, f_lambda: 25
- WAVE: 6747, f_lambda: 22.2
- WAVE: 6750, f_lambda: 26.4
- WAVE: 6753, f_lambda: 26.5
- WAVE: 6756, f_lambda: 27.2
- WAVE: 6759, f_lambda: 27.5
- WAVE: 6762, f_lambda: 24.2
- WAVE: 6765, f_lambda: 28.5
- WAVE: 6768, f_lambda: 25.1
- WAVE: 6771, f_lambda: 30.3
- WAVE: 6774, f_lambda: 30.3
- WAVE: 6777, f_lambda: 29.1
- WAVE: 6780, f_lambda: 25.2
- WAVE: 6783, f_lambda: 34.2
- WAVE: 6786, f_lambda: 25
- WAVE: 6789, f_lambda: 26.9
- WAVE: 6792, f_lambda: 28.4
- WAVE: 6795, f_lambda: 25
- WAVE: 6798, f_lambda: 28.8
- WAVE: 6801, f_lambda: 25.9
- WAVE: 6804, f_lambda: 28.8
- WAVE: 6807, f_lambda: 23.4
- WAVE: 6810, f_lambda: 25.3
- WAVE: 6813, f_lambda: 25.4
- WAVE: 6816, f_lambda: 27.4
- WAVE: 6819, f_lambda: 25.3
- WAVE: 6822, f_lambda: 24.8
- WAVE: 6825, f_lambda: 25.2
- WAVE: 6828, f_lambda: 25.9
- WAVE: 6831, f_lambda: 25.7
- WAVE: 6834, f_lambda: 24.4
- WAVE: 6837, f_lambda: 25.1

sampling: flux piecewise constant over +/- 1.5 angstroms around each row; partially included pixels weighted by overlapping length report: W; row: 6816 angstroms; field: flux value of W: 27.4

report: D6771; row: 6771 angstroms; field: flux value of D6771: 30.3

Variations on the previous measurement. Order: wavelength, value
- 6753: 26.5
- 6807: 23.4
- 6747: 22.2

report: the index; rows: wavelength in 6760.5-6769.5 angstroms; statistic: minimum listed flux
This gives 24.2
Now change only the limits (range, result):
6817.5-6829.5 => 24.8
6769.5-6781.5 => 25.2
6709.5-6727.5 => 23.9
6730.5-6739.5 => 21.4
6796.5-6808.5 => 23.4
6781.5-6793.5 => 25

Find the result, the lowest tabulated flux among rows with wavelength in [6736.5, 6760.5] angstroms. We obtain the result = 21.4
